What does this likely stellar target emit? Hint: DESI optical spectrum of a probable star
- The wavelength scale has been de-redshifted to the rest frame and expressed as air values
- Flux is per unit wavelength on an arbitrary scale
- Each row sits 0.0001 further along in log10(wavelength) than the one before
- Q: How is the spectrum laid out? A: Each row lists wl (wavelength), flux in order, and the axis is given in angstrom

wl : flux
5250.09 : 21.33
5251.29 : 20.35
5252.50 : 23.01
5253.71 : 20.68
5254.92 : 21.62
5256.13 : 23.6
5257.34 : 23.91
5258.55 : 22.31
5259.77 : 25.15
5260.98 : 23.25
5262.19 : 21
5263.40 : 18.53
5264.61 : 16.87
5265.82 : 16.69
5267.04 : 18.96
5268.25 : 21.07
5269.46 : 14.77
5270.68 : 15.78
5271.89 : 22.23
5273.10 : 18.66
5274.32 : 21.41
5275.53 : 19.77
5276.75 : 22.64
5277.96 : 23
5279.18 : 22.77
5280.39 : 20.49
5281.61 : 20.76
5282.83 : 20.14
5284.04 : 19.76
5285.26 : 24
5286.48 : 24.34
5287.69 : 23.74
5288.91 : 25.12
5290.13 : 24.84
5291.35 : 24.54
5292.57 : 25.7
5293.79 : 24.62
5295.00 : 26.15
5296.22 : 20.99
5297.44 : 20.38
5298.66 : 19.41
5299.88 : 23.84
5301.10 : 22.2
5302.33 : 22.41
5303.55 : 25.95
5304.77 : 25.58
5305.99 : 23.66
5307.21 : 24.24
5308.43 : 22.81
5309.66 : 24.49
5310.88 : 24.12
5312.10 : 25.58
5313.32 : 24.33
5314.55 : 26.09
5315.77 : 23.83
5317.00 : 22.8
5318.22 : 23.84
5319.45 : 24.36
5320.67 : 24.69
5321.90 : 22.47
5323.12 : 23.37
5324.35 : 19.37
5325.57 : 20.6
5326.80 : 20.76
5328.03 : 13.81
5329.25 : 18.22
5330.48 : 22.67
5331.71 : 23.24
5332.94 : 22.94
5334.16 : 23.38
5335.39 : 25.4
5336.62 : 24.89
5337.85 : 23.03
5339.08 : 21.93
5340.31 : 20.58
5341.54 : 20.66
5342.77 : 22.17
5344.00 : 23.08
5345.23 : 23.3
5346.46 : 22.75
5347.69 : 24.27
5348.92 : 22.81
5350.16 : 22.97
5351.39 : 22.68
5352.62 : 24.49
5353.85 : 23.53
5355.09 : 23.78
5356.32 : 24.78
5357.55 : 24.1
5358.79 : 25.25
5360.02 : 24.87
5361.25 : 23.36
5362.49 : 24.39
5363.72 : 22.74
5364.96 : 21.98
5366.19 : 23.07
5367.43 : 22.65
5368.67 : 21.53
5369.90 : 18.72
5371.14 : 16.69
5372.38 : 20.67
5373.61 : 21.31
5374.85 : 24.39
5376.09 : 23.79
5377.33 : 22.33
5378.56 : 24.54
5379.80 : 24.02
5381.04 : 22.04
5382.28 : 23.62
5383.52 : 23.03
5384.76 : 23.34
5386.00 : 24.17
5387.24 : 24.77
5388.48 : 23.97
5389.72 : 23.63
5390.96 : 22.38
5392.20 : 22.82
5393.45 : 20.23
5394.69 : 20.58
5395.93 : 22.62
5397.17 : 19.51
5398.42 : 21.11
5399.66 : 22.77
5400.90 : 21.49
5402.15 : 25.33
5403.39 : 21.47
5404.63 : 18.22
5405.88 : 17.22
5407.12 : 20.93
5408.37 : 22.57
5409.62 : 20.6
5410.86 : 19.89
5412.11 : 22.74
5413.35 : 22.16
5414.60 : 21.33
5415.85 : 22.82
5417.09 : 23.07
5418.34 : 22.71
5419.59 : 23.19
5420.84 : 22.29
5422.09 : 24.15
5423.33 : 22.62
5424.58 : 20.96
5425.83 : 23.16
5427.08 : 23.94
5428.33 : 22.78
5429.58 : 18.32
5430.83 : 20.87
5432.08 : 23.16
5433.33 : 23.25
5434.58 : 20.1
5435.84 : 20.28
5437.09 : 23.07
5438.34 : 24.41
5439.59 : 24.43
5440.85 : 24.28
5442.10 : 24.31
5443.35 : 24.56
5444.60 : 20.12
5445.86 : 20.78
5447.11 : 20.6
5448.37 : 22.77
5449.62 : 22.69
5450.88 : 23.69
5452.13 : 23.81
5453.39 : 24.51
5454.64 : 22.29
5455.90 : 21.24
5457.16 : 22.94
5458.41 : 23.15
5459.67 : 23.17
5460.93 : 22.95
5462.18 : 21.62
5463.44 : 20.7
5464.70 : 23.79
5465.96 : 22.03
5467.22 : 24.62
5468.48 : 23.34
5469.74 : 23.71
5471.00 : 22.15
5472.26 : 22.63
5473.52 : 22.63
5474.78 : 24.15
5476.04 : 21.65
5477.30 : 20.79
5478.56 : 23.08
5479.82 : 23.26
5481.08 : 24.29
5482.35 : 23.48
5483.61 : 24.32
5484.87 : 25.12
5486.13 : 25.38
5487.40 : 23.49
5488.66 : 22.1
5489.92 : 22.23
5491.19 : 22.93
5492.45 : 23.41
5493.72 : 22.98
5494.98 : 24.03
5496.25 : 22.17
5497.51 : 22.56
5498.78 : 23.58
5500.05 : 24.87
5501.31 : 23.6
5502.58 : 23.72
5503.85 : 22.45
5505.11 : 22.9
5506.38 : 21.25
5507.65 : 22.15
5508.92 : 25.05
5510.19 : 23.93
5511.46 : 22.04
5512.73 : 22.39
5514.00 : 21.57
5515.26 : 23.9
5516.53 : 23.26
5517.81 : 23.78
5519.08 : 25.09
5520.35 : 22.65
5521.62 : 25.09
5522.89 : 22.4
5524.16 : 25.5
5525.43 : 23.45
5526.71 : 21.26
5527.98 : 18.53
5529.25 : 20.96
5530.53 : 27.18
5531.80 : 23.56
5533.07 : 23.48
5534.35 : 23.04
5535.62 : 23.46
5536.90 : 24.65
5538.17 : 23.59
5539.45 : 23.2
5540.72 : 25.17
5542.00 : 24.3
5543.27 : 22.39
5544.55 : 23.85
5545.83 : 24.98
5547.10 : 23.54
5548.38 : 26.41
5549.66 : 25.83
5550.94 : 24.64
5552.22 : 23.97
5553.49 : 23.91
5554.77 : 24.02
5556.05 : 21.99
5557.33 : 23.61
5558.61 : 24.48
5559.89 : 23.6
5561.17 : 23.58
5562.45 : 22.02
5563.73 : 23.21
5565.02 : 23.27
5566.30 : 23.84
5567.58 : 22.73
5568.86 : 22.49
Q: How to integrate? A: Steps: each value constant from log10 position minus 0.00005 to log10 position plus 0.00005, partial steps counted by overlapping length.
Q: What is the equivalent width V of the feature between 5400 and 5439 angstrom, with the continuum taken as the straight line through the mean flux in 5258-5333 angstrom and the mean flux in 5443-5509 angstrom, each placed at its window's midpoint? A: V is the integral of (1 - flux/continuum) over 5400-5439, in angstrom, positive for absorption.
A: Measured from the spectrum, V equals 1.3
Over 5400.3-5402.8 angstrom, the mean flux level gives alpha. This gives 23.4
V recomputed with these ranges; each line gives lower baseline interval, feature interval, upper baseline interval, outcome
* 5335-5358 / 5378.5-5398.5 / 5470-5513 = 0.4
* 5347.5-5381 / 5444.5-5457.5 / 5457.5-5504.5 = 0.4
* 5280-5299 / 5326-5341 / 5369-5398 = 0.6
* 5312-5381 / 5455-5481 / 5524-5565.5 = 0.6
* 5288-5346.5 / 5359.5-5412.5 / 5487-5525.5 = 2.2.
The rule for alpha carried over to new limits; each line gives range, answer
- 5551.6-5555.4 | 24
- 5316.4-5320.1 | 23.7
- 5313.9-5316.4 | 24.9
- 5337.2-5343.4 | 21.7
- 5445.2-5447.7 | 20.7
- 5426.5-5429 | 23.3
